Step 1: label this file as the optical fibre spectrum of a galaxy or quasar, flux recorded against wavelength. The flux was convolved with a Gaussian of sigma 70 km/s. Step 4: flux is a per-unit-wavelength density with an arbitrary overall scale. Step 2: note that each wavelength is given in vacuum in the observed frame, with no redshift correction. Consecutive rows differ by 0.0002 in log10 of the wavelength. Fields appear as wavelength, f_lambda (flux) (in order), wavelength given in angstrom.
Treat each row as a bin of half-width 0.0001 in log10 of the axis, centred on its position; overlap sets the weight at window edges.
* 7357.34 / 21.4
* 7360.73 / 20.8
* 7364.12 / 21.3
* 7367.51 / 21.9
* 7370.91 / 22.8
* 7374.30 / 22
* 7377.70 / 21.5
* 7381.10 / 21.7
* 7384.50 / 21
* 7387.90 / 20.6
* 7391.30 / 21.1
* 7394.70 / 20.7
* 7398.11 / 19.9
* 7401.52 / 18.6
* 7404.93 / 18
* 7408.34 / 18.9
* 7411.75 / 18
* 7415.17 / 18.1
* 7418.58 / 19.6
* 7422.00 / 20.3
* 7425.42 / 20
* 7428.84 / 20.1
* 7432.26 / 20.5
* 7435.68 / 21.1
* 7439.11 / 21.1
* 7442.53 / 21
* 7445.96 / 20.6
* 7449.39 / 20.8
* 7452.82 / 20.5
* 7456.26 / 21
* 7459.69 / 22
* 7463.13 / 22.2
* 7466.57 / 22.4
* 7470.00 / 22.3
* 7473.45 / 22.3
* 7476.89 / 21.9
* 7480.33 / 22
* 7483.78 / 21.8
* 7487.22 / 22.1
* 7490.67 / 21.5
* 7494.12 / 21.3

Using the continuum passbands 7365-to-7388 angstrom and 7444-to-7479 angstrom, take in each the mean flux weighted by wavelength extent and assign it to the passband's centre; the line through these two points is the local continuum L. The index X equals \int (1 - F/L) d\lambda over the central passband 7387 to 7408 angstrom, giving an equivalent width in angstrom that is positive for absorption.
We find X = 1.9 angstrom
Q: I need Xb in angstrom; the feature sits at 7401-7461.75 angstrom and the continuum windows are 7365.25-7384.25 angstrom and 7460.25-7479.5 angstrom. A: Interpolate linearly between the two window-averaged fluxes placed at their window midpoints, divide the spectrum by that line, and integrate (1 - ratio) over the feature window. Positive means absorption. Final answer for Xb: 5.6 angstrom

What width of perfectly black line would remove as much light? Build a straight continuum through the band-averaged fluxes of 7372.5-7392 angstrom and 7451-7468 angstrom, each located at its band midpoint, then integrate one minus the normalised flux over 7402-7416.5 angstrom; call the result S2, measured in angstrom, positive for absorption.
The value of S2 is 2.1 angstrom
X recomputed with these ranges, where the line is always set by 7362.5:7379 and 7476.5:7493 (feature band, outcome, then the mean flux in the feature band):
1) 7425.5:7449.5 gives 1.3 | 20.7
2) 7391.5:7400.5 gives 0.7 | 20.3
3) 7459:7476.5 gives -0.3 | 22.2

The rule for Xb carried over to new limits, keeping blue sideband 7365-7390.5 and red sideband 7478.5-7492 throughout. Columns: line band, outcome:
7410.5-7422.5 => 1.5 angstrom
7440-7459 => 0.8 angstrom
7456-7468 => -0.1 angstrom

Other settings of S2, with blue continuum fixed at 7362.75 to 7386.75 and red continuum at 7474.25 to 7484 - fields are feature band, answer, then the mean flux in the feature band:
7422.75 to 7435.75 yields 0.9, 20.3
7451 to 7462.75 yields 0.3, 21.3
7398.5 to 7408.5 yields 1.5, 18.6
